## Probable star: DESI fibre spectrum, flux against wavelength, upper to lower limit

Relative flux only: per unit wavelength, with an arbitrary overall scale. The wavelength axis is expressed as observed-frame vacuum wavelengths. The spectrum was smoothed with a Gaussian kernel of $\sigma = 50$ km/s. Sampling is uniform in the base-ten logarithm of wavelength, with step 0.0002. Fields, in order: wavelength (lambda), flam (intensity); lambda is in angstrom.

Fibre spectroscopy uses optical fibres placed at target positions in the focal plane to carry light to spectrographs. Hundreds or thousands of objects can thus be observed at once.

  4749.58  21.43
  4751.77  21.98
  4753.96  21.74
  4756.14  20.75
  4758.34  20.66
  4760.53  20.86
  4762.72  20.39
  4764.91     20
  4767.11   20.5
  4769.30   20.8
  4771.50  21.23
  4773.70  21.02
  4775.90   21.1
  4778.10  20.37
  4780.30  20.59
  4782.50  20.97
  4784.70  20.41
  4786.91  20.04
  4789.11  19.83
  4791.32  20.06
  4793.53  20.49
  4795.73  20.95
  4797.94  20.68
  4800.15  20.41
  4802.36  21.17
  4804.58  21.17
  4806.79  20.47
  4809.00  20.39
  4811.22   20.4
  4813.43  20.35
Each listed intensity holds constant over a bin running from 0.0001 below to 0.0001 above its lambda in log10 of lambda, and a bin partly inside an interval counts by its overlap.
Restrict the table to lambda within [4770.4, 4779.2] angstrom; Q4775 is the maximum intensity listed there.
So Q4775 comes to 21.23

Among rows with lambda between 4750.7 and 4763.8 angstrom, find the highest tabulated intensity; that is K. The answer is 21.98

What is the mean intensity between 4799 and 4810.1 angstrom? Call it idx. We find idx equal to 20.7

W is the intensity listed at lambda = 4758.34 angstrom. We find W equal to 20.66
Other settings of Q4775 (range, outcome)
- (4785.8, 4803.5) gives 21.17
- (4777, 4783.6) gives 20.97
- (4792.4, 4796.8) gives 20.95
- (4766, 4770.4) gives 20.8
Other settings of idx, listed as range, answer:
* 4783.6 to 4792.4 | 20.1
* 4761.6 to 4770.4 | 20.4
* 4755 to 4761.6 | 20.8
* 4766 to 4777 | 20.9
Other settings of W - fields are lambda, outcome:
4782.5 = 20.97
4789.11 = 19.83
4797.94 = 20.68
